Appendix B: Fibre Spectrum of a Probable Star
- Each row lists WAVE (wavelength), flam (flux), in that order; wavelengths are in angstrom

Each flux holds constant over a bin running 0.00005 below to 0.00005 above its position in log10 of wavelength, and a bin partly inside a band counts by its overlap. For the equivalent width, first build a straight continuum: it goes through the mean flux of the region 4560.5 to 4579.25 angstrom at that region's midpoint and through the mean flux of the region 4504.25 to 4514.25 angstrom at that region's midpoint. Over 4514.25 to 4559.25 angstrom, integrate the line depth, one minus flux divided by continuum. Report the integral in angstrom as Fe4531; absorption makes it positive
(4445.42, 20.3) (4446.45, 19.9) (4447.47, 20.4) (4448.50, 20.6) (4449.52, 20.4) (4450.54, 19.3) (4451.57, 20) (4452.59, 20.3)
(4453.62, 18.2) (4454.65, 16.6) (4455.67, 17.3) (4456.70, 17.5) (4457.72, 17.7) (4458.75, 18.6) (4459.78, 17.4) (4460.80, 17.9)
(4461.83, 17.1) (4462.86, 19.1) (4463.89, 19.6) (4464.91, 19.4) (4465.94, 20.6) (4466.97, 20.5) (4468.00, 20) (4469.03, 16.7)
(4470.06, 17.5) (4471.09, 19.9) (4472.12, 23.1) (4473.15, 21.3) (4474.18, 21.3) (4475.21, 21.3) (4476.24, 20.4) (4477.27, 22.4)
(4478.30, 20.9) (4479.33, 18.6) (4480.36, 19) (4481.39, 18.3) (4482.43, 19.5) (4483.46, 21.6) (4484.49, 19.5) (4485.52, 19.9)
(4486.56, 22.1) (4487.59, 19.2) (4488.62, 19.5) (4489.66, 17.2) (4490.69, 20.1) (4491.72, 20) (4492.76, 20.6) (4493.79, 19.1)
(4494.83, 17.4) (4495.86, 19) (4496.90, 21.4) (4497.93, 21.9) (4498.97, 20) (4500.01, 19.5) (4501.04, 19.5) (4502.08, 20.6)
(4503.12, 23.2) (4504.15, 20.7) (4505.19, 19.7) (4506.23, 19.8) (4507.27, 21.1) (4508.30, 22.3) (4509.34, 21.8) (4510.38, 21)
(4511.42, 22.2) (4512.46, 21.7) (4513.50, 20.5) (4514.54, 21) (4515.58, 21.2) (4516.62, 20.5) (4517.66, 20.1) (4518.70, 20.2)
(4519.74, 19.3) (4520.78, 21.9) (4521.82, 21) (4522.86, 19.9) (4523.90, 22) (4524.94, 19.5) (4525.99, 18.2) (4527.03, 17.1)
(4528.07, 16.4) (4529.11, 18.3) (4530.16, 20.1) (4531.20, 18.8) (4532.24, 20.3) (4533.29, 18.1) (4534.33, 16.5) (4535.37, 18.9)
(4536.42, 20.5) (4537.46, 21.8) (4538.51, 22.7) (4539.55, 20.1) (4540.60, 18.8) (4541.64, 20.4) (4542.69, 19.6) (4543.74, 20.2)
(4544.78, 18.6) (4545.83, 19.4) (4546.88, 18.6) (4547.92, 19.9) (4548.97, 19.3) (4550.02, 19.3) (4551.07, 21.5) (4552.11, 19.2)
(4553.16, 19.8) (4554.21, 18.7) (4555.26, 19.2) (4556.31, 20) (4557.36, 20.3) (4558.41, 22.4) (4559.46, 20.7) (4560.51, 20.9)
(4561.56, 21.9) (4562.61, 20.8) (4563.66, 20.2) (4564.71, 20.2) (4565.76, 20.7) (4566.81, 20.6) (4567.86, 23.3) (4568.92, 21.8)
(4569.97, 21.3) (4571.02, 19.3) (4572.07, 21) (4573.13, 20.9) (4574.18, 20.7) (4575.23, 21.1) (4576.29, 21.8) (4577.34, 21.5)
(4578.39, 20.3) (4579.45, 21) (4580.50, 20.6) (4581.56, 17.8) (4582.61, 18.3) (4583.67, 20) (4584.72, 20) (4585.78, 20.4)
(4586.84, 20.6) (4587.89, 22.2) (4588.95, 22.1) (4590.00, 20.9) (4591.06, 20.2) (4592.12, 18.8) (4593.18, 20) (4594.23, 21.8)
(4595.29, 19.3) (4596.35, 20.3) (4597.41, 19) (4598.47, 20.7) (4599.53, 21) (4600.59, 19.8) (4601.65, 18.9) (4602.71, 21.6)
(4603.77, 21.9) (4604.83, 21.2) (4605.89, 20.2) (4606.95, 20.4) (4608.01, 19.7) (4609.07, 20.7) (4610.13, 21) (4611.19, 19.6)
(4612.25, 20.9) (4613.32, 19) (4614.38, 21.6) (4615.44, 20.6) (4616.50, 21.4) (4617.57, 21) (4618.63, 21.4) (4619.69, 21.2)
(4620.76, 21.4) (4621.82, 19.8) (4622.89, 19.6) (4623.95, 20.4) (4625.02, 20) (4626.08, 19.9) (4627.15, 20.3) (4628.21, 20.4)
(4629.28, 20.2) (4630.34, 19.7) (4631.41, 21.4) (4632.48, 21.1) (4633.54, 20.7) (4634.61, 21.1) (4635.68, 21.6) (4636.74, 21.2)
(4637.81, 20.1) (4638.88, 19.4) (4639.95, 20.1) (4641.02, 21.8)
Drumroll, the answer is 2.8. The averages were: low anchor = 21.1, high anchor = 21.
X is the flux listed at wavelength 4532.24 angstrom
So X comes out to 20.3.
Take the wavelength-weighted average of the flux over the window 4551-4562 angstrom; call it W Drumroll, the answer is 20.4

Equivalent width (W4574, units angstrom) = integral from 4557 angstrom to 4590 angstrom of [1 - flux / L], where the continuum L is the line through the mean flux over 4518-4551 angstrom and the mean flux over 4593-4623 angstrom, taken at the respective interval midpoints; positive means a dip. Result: -1.2 angstrom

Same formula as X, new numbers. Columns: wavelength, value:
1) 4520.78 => 21.9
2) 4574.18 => 20.7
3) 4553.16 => 19.8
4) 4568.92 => 21.8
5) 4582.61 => 18.3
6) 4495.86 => 19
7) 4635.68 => 21.6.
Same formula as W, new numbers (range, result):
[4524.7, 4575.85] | 20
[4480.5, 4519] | 20.3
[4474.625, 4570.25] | 20.2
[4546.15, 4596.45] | 20.4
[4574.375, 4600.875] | 20.4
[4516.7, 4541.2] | 19.6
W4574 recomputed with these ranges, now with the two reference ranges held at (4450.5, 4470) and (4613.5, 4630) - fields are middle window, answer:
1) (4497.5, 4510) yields -1.1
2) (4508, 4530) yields -1.1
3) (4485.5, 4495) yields -0.3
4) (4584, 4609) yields -0.3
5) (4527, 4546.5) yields 0.2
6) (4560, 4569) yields -0.6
